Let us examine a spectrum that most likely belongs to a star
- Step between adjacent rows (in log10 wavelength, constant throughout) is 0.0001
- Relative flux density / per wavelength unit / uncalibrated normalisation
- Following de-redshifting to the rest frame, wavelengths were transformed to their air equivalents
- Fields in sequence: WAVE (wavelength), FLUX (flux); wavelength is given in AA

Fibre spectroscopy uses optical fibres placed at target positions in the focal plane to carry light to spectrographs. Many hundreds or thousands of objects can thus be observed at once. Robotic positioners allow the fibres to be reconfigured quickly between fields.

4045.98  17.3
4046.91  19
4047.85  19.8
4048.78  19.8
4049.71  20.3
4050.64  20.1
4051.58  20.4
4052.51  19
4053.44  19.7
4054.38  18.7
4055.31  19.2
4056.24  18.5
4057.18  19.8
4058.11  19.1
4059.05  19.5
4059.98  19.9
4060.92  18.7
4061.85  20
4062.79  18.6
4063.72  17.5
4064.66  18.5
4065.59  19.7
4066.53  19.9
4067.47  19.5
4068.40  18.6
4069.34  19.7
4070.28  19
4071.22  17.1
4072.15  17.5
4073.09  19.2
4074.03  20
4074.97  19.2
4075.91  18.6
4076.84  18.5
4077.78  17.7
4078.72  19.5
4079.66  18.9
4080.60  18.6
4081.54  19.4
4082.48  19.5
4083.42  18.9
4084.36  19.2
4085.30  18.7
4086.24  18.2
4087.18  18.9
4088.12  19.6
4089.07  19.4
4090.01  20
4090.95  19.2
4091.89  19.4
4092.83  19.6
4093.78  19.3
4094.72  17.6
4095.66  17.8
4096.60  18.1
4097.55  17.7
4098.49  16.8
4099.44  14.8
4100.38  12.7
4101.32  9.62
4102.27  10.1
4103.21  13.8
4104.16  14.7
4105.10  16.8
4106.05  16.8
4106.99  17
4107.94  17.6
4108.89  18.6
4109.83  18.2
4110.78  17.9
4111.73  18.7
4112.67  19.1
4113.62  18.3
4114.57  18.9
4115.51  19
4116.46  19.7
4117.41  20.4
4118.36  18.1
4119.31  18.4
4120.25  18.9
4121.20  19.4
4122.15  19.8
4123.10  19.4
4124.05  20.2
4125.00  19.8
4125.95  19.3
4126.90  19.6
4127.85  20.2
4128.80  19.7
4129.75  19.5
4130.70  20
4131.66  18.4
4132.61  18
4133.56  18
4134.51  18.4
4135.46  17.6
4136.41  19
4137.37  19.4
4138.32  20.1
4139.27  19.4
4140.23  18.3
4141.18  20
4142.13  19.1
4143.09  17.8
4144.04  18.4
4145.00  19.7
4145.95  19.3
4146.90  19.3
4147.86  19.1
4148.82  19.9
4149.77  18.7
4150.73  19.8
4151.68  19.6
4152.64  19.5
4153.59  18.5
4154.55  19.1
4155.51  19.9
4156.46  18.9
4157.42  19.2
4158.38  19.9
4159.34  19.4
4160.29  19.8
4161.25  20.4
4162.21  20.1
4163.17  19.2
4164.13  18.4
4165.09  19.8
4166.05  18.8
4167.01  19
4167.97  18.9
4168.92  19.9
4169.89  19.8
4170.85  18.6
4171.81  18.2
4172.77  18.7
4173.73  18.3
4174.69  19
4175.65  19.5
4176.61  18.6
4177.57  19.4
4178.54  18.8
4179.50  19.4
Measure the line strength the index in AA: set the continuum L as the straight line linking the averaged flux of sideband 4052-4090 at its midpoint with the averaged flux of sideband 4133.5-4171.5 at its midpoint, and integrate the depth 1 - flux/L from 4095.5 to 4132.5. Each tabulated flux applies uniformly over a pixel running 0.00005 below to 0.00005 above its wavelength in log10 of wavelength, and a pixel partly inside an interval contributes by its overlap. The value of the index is 2.55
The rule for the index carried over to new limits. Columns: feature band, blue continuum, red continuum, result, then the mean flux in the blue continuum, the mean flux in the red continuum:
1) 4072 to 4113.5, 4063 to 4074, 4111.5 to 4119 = 2.5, 18.8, 19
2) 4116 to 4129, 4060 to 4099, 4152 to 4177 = -0.3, 18.8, 19.2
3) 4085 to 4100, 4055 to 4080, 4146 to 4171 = 0.5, 19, 19.4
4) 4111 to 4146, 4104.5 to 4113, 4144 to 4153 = -1.0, 17.8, 19.4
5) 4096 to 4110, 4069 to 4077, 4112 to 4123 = 2.6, 18.8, 19.1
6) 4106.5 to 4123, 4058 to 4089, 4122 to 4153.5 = 0.3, 19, 19.2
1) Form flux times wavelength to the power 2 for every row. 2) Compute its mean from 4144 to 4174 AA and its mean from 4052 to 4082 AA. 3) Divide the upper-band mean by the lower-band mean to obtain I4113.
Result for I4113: 1.06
